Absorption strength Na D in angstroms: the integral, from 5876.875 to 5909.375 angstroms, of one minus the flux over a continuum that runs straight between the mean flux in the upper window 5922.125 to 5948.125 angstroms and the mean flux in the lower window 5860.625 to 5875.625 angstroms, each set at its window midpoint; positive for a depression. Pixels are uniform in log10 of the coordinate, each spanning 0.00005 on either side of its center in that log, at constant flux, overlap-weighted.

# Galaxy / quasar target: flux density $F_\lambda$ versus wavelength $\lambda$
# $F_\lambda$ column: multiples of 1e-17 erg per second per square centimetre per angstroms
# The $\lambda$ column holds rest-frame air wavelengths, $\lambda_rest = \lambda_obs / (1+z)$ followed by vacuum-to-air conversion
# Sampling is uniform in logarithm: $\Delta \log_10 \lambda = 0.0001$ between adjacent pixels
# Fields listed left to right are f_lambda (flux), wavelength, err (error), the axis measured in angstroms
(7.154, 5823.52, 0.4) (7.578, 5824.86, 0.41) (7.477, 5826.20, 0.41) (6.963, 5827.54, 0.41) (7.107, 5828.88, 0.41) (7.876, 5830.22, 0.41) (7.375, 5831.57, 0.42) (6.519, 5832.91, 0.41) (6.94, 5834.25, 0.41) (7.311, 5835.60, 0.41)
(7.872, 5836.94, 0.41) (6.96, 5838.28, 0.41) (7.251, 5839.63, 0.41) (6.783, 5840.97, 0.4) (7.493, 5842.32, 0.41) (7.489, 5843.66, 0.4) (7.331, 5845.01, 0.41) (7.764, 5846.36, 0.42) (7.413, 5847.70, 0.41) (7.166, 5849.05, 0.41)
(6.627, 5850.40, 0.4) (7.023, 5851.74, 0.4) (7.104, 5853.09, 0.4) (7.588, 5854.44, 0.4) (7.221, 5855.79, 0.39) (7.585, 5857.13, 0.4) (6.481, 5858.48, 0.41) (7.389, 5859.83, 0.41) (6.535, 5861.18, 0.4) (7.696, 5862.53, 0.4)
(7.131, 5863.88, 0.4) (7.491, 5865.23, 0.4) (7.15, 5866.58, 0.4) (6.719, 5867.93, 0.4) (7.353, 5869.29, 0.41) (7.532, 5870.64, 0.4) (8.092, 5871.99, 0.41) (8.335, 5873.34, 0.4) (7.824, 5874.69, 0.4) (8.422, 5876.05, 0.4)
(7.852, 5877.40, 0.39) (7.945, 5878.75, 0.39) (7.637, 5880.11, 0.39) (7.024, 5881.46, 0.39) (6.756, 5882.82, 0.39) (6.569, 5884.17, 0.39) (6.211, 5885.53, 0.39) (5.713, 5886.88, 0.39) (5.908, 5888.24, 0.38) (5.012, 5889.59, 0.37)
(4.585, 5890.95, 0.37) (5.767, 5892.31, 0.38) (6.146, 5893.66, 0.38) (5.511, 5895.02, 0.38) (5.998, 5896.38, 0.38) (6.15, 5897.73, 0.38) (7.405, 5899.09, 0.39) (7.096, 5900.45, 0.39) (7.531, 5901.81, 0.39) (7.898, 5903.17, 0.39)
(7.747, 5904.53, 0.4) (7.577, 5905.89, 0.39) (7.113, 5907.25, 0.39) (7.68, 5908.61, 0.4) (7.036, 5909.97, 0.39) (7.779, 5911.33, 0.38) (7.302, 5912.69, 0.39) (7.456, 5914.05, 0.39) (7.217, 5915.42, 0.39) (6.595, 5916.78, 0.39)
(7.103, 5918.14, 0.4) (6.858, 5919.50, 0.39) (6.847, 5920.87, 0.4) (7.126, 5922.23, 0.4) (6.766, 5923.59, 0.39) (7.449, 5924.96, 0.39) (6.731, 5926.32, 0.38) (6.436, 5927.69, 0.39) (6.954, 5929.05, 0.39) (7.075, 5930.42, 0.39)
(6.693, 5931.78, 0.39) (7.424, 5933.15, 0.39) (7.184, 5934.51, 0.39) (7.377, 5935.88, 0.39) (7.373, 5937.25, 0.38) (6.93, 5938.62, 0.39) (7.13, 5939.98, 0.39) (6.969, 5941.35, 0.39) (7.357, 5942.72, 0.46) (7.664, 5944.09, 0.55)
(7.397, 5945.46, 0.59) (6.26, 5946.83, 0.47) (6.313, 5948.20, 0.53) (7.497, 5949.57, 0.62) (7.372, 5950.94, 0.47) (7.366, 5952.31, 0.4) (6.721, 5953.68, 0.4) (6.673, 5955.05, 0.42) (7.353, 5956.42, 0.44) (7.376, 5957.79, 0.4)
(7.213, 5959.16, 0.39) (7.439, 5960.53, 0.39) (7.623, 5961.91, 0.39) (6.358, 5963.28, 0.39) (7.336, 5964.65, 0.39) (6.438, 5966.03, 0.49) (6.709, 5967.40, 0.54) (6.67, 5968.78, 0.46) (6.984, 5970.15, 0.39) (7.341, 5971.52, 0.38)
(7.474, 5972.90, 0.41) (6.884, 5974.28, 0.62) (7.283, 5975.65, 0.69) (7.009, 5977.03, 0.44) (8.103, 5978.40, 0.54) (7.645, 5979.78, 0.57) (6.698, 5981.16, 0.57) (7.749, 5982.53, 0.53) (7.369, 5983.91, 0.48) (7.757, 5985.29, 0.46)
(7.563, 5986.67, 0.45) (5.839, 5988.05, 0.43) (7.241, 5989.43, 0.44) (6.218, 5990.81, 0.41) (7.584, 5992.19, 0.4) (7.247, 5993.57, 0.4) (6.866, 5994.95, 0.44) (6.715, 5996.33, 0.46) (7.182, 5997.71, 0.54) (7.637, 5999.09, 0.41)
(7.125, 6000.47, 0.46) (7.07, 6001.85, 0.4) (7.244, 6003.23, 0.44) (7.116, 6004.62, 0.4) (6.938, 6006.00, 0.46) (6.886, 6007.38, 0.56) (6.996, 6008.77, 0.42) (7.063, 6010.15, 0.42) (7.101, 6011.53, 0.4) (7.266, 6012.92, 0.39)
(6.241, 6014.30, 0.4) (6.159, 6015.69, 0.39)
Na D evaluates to 2.7 angstroms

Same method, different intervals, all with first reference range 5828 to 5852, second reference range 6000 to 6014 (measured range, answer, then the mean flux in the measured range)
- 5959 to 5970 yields 0.22 angstroms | 6.96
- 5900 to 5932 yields -0.08 angstroms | 7.18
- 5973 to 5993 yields -0.38 angstroms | 7.22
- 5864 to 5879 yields -0.97 angstroms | 7.67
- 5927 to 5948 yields 0.21 angstroms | 7.06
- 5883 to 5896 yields 2.58 angstroms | 5.76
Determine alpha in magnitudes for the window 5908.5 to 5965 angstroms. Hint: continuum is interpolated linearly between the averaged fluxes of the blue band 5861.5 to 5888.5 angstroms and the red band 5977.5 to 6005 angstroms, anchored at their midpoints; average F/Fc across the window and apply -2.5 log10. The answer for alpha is 0.02 mag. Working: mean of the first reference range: 7.28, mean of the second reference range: 7.2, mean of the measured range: 7.11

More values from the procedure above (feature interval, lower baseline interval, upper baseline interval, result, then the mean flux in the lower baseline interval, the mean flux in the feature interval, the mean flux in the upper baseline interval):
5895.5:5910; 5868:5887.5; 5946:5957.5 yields 0.01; 7.36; 7.19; 6.97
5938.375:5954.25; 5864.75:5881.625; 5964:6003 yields 0.03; 7.66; 7.09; 7.13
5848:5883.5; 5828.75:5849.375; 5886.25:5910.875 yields -0.06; 7.3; 7.37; 6.56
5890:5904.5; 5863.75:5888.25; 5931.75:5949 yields 0.12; 7.28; 6.44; 7.1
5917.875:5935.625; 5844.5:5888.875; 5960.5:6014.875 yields 0.03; 7.23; 6.98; 7.1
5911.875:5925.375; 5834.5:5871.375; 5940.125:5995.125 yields 0.02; 7.24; 7.07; 7.13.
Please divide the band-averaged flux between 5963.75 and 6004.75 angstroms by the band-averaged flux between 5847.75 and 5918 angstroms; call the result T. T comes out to 1.01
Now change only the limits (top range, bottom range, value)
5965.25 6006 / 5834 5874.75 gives 0.98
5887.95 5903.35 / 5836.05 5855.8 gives 0.85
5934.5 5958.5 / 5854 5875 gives 0.97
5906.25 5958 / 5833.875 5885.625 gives 0.97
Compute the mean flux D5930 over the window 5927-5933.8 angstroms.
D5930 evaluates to 6.91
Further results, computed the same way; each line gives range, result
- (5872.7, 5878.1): 8.11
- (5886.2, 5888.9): 5.81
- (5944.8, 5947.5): 6.82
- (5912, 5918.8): 7.14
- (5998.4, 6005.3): 7.24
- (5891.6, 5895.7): 5.8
